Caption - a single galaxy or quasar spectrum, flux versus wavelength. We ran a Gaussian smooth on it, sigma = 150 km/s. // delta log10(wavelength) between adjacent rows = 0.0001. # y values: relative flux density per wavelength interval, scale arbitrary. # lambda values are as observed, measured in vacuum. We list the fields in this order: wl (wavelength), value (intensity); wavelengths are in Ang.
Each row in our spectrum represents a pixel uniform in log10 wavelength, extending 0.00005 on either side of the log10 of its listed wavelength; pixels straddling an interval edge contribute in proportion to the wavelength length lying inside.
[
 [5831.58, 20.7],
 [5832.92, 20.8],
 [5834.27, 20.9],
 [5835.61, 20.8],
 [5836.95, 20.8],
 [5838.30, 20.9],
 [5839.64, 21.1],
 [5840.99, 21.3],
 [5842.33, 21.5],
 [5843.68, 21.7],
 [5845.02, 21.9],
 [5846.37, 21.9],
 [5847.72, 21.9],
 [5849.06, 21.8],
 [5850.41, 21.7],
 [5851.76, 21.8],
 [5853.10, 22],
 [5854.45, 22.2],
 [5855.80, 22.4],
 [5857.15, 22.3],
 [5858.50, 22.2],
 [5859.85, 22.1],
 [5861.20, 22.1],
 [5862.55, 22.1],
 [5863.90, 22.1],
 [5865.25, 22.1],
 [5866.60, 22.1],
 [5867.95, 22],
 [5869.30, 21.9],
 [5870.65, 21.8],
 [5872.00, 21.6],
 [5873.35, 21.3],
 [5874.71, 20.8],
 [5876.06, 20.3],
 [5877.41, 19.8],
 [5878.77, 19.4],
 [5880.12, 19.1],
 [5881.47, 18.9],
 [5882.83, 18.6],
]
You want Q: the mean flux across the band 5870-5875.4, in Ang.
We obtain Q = 21.4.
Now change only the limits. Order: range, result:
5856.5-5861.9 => 22.2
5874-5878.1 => 20.3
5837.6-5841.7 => 21.1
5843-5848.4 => 21.9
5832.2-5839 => 20.8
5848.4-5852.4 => 21.7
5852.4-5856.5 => 22.2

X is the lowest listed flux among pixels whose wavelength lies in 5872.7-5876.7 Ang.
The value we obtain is 20.3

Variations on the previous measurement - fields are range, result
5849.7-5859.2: 21.7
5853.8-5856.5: 22.2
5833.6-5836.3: 20.8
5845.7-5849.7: 21.8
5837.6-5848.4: 20.9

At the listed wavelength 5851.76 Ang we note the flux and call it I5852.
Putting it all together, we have 21.8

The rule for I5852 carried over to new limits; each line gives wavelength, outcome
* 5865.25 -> 22.1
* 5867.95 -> 22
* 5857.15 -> 22.3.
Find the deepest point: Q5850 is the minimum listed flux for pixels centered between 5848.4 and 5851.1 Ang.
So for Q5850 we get 21.7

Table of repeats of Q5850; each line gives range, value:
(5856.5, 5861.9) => 22.1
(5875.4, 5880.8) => 19.1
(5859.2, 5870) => 21.9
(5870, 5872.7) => 21.6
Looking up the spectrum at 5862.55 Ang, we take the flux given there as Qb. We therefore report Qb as 22.1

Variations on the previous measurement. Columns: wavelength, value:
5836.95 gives 20.8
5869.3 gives 21.9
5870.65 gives 21.8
